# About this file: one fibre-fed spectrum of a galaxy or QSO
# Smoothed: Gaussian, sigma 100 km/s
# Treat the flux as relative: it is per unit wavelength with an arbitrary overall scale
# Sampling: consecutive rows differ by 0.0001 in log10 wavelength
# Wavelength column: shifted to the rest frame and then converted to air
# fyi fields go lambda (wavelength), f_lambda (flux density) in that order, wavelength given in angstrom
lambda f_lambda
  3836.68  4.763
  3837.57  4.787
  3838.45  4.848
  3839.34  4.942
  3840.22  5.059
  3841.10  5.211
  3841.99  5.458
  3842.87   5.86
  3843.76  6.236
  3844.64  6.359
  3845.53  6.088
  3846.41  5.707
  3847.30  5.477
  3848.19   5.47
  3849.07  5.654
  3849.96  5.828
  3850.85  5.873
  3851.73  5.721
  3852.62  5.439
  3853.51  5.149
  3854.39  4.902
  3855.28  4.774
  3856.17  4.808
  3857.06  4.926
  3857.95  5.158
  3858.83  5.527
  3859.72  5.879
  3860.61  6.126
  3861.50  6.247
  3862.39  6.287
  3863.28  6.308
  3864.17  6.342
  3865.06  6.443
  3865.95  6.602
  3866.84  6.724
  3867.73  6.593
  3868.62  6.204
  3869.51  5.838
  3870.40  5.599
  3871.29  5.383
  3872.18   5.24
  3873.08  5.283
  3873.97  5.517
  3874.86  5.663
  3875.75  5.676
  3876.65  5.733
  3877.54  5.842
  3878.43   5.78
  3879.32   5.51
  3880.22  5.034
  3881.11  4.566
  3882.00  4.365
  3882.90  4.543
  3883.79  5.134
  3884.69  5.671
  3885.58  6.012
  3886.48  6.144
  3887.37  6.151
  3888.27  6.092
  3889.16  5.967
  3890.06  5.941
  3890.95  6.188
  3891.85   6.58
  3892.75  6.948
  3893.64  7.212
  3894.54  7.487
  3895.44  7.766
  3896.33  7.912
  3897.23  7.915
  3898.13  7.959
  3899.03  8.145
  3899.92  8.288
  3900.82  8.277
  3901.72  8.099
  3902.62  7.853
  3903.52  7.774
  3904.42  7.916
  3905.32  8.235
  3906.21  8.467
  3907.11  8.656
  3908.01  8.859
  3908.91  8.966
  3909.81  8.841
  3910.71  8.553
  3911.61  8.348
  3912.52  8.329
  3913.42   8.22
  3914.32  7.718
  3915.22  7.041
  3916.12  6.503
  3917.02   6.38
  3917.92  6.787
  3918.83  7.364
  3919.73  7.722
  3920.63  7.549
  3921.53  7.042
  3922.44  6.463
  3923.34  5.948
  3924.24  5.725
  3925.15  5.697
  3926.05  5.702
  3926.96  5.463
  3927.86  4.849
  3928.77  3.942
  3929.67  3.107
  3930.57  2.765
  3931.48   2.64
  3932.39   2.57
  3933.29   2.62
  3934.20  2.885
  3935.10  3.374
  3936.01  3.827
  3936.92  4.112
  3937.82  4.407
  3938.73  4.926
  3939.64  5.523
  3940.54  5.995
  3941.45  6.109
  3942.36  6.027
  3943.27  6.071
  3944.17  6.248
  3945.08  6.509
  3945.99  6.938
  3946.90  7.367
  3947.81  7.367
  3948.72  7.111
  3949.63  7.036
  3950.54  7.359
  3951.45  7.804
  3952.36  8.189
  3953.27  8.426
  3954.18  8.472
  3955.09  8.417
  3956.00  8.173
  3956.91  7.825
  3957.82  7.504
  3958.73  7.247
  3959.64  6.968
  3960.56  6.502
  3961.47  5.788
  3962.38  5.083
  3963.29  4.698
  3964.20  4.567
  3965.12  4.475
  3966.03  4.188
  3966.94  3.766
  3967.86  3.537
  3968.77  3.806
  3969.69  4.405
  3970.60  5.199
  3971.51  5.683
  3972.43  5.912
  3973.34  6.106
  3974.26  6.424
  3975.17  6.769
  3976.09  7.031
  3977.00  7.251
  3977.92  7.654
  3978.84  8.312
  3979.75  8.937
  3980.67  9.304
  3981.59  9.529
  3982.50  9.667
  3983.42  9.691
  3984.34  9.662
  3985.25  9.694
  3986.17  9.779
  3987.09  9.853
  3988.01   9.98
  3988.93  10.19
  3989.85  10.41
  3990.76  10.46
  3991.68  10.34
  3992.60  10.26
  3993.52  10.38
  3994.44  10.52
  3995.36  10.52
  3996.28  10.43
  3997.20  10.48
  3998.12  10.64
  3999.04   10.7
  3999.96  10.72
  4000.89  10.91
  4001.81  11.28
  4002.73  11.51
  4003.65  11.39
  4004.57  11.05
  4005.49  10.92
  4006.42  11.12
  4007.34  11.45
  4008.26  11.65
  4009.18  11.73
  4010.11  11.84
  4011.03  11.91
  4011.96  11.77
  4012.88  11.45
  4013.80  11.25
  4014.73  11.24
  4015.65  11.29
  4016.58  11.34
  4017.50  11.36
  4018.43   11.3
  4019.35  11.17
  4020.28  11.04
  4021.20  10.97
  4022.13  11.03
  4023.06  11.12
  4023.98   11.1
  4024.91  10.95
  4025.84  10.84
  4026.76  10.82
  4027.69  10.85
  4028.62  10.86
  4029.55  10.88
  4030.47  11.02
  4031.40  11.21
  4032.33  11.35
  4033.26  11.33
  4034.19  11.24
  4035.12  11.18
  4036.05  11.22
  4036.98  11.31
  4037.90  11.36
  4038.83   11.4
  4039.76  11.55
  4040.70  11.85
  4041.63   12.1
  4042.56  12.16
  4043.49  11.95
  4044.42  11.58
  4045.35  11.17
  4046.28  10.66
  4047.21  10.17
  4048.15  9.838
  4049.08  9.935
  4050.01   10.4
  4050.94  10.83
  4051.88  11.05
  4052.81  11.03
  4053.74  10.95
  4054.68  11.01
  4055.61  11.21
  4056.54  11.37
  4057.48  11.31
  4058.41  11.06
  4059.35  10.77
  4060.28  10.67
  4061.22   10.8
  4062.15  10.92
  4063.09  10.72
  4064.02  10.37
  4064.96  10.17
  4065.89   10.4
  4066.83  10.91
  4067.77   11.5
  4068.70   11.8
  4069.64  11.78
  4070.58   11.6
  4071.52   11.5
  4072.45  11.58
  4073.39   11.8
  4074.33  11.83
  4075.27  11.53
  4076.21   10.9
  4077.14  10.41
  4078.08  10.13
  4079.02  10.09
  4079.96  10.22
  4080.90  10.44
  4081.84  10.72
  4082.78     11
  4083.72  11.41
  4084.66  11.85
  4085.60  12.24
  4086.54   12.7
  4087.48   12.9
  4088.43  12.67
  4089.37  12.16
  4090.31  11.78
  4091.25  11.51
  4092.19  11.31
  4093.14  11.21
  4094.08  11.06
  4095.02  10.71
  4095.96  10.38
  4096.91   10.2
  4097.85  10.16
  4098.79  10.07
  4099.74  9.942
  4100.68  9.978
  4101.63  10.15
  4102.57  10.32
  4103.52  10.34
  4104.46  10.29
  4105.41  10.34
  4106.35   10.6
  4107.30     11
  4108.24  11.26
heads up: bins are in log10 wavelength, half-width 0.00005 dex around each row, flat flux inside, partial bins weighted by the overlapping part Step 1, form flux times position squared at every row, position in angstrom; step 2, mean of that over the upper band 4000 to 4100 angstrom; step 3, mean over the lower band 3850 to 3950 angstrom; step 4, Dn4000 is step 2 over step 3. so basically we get 1.95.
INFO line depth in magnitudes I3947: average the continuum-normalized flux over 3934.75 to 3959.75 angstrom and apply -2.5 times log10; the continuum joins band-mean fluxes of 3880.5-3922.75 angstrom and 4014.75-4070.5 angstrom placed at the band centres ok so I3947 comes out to 0.27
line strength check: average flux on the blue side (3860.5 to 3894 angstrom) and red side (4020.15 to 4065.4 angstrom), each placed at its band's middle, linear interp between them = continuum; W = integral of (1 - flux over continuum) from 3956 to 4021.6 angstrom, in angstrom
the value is 3.1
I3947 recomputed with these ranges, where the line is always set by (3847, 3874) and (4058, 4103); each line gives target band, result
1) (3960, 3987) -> 0.26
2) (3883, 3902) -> -0.06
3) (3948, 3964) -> 0.12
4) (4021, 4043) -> -0.14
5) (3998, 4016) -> -0.22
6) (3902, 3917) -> -0.17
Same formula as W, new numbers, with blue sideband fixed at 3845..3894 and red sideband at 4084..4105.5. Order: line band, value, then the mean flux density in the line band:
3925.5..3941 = 6.8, 4.05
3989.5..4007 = -3.9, 10.7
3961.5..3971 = 4.3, 4.43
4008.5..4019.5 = -2.8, 11.5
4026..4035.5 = -1.5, 11.1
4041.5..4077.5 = -2.9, 11.1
